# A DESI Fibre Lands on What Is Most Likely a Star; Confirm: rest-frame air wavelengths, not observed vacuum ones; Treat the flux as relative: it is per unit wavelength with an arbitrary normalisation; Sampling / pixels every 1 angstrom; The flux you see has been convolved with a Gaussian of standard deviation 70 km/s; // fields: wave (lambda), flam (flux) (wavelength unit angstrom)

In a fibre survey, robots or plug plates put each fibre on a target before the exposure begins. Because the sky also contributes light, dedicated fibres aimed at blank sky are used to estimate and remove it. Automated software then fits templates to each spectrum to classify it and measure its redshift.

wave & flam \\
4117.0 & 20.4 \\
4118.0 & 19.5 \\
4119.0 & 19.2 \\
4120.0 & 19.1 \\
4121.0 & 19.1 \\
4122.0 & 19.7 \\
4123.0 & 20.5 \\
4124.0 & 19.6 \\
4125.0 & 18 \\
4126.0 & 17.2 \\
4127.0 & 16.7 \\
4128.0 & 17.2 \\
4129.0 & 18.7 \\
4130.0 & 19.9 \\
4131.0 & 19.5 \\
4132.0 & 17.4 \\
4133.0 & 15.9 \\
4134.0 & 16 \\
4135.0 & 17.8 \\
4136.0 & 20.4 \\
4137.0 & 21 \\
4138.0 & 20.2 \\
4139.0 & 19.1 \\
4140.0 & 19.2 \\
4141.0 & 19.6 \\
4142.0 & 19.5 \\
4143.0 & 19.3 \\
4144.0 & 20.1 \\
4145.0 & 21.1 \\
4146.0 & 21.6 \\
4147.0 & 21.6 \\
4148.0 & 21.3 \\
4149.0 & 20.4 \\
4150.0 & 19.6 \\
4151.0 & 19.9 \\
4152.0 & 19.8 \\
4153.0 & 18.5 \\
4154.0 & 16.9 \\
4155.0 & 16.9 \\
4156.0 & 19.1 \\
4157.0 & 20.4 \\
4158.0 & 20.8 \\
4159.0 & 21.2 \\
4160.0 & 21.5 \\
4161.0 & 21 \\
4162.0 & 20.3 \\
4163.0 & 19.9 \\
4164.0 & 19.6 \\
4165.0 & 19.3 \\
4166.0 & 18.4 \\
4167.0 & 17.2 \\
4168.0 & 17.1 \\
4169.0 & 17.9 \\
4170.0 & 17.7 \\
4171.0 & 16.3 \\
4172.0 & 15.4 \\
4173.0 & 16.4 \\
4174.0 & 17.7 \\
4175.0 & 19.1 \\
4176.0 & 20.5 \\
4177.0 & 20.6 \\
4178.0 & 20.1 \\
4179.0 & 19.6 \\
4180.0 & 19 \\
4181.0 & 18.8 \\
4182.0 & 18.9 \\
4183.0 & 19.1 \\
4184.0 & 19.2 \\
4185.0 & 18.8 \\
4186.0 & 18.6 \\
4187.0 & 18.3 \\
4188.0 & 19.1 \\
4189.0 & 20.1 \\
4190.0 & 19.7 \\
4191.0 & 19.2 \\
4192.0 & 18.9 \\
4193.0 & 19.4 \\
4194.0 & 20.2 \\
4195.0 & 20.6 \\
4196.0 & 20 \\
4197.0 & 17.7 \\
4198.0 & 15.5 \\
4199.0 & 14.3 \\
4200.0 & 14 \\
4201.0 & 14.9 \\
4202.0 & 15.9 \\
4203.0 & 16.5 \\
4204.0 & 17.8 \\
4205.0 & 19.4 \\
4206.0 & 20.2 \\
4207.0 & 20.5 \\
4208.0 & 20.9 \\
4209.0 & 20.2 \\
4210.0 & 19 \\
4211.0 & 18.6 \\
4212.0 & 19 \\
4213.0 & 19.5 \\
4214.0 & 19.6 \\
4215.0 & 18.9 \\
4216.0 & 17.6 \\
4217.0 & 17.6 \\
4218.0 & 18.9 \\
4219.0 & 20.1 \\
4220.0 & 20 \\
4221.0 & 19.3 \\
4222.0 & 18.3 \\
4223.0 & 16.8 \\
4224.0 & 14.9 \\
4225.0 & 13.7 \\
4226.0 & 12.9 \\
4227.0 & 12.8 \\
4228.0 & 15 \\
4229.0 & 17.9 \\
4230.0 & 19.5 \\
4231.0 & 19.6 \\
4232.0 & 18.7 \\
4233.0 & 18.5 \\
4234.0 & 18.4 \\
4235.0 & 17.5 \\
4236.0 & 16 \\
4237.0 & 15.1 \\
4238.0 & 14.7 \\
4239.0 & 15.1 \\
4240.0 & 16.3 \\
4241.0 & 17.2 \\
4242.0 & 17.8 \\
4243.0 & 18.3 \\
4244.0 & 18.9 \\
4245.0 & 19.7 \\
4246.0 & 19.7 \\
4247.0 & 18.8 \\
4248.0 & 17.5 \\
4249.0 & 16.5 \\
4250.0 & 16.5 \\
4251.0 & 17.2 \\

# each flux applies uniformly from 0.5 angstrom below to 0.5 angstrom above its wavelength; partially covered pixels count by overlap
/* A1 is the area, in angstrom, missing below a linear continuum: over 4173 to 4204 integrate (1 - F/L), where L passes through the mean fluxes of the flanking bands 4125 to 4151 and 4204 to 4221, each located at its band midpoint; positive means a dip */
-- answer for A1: 1.4 angstrom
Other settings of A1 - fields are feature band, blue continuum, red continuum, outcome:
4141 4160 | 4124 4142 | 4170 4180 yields -1.5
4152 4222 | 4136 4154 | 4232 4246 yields 0.2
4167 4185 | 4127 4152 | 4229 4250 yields 0.3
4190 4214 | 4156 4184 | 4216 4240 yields -0.7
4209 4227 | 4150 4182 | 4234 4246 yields -0.2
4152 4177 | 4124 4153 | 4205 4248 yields 0.1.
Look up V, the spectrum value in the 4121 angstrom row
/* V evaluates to 19.1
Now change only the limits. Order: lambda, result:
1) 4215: 18.9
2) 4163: 19.9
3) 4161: 21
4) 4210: 19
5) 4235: 17.5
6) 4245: 19.7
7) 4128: 17.2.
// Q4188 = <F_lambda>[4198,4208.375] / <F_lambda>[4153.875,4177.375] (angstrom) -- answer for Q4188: 0.9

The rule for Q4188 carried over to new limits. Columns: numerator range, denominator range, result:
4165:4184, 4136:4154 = 0.92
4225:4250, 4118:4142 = 0.91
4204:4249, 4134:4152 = 0.90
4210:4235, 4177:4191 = 0.92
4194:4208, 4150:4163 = 0.90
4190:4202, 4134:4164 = 0.89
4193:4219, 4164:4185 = 0.99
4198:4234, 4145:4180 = 0.92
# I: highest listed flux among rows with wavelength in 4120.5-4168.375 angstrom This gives 21.6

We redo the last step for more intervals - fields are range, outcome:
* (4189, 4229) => 20.9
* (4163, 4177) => 20.6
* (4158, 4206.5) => 21.5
